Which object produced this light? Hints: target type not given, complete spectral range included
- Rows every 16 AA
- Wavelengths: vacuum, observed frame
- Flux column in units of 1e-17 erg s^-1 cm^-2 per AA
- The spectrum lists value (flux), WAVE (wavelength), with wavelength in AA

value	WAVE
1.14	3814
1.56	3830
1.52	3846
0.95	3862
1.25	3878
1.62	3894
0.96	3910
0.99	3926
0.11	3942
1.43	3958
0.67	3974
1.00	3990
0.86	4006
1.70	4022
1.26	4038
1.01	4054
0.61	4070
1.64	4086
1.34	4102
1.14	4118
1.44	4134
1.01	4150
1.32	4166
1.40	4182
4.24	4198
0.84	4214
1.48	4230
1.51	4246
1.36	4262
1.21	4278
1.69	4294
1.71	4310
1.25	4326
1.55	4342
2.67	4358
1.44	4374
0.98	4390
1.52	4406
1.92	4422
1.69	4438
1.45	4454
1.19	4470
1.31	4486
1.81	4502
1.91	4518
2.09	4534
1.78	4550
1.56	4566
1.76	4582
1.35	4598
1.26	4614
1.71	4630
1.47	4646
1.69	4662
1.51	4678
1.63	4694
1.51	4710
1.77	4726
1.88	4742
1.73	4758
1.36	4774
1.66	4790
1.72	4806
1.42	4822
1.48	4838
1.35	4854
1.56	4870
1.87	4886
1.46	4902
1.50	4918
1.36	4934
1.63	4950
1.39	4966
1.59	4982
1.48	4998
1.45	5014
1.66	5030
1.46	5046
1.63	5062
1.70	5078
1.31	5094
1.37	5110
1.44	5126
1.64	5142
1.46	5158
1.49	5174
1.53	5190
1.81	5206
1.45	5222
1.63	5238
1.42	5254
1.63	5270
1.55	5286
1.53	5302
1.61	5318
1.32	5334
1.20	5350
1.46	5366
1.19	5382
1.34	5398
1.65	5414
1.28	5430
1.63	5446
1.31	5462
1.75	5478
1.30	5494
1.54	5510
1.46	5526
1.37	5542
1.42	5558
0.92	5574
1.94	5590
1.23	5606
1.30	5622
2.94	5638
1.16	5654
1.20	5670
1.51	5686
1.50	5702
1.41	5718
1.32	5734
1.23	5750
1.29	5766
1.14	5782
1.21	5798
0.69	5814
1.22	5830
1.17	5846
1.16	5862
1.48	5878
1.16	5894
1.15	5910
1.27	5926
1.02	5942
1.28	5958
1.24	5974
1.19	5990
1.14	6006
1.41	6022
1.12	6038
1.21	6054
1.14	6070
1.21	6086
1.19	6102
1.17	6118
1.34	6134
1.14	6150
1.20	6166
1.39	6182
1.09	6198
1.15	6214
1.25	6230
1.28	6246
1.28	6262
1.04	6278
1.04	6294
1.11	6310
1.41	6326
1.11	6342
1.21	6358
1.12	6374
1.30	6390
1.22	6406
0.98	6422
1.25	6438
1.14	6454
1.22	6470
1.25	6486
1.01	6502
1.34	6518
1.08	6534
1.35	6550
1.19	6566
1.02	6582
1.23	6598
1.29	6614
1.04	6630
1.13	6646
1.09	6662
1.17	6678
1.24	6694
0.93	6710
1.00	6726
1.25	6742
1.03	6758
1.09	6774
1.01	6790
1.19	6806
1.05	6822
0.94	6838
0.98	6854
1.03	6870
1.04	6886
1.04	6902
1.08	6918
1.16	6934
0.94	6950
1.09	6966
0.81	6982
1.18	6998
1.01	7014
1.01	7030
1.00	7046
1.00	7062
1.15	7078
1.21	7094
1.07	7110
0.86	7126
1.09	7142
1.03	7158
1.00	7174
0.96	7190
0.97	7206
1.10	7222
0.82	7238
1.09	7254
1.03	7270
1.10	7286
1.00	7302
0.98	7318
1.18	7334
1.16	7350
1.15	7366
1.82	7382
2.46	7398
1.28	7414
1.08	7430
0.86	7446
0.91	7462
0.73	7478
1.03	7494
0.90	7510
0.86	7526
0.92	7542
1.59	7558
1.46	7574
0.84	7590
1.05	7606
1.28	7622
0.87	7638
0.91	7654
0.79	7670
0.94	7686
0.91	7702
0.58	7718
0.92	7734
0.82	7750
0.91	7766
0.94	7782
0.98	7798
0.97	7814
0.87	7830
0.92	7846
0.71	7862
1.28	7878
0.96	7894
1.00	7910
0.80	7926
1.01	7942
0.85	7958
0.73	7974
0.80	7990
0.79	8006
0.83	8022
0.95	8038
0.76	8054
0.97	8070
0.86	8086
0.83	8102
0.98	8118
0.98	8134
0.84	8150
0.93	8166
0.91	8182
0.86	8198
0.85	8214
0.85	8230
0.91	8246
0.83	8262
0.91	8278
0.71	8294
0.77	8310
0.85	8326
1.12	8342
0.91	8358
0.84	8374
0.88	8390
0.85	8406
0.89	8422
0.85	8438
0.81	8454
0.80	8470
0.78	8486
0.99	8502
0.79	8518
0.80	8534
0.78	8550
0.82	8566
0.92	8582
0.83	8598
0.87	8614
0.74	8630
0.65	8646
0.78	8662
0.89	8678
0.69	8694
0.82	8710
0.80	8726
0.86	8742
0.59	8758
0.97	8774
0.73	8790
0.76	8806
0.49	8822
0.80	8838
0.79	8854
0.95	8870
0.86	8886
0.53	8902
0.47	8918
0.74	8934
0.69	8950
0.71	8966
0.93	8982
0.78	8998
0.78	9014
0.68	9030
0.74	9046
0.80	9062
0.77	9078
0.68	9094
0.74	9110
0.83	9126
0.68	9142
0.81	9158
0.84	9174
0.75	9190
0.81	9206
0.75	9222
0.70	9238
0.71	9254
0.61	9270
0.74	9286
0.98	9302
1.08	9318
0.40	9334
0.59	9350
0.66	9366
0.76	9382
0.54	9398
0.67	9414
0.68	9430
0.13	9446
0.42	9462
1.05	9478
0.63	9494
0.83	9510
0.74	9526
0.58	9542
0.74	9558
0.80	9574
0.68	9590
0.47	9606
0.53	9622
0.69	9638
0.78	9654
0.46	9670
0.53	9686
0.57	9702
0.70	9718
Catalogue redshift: 0.126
